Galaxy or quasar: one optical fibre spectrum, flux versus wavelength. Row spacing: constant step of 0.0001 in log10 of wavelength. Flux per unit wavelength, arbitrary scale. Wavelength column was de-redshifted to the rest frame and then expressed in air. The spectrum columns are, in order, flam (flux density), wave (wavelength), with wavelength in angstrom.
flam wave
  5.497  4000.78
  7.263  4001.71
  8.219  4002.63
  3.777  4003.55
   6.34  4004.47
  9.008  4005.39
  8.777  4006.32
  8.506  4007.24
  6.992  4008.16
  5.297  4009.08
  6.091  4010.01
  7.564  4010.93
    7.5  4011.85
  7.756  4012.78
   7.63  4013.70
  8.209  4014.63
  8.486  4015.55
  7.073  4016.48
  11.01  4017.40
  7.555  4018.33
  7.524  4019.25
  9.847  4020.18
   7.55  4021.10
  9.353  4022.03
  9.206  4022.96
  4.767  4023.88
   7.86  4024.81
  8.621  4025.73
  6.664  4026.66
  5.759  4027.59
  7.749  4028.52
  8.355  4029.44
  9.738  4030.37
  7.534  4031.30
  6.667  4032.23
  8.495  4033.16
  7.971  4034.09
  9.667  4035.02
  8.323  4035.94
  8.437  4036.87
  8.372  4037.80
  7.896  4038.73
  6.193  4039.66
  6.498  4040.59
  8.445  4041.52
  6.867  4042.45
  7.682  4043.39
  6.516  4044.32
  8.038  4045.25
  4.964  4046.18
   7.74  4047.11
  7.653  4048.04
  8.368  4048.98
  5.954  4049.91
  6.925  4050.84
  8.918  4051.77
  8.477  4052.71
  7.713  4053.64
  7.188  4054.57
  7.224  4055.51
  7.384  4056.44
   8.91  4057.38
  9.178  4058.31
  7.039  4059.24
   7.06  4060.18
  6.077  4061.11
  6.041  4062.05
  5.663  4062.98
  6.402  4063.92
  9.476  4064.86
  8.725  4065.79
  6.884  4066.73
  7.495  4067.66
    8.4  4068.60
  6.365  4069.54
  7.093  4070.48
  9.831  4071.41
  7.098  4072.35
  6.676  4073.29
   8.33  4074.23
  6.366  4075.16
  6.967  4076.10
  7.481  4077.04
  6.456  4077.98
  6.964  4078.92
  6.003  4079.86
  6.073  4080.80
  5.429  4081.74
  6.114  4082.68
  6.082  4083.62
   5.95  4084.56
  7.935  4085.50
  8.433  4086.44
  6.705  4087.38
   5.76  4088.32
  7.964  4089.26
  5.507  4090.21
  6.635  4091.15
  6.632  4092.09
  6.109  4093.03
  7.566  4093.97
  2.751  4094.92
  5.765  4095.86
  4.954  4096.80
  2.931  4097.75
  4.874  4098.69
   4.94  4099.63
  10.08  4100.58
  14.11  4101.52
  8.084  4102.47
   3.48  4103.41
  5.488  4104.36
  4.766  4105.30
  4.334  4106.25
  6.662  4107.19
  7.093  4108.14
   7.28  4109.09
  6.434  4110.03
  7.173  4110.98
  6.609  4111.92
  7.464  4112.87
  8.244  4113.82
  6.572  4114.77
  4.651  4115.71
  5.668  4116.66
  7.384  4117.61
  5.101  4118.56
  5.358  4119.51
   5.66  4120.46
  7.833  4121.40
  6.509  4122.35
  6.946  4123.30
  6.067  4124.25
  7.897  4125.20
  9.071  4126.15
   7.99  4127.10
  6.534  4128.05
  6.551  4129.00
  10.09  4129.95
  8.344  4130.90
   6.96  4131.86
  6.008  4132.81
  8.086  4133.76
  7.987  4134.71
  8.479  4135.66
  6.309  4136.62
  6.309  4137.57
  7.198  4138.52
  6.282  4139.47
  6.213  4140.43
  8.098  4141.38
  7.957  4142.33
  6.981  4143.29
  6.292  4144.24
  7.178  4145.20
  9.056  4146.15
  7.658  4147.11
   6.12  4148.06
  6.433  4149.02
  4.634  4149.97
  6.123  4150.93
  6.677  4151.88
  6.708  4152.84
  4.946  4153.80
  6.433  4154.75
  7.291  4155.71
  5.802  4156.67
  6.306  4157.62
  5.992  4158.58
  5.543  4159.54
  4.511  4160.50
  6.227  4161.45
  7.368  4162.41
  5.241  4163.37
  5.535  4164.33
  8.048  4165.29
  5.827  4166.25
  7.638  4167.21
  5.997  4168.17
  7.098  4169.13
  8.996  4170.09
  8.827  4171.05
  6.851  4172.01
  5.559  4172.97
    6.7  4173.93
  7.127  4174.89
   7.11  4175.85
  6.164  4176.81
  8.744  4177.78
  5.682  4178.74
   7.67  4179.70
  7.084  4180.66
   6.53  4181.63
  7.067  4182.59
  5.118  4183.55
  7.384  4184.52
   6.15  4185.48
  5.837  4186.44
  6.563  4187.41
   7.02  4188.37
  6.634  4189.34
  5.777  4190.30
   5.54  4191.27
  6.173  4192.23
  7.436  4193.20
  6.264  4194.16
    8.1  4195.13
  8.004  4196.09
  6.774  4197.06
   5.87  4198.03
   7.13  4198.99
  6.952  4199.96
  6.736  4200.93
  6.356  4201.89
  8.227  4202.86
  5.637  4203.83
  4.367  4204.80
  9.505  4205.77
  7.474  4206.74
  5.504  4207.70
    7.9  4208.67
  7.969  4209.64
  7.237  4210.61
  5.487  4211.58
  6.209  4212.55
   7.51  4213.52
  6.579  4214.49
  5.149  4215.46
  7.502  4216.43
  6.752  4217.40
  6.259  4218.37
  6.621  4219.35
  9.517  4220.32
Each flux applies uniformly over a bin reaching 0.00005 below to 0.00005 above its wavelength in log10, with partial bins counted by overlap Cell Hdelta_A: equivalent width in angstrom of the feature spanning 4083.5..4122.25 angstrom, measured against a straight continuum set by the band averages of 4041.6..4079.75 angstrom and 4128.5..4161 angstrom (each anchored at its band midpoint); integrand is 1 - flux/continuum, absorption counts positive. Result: 3.6 angstrom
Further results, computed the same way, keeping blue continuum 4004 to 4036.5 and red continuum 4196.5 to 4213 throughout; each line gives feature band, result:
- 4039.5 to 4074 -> 1.2 angstrom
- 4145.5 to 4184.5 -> 2.2 angstrom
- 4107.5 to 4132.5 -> 1.1 angstrom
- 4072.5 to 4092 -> 2.1 angstrom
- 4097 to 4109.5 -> 1.6 angstrom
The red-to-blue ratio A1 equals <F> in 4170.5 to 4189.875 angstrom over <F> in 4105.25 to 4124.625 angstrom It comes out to 1.06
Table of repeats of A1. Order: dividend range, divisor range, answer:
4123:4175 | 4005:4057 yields 0.89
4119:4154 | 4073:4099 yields 1.12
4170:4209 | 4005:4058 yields 0.88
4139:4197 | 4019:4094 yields 0.91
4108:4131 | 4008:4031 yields 0.90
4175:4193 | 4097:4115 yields 0.99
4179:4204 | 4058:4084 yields 0.95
